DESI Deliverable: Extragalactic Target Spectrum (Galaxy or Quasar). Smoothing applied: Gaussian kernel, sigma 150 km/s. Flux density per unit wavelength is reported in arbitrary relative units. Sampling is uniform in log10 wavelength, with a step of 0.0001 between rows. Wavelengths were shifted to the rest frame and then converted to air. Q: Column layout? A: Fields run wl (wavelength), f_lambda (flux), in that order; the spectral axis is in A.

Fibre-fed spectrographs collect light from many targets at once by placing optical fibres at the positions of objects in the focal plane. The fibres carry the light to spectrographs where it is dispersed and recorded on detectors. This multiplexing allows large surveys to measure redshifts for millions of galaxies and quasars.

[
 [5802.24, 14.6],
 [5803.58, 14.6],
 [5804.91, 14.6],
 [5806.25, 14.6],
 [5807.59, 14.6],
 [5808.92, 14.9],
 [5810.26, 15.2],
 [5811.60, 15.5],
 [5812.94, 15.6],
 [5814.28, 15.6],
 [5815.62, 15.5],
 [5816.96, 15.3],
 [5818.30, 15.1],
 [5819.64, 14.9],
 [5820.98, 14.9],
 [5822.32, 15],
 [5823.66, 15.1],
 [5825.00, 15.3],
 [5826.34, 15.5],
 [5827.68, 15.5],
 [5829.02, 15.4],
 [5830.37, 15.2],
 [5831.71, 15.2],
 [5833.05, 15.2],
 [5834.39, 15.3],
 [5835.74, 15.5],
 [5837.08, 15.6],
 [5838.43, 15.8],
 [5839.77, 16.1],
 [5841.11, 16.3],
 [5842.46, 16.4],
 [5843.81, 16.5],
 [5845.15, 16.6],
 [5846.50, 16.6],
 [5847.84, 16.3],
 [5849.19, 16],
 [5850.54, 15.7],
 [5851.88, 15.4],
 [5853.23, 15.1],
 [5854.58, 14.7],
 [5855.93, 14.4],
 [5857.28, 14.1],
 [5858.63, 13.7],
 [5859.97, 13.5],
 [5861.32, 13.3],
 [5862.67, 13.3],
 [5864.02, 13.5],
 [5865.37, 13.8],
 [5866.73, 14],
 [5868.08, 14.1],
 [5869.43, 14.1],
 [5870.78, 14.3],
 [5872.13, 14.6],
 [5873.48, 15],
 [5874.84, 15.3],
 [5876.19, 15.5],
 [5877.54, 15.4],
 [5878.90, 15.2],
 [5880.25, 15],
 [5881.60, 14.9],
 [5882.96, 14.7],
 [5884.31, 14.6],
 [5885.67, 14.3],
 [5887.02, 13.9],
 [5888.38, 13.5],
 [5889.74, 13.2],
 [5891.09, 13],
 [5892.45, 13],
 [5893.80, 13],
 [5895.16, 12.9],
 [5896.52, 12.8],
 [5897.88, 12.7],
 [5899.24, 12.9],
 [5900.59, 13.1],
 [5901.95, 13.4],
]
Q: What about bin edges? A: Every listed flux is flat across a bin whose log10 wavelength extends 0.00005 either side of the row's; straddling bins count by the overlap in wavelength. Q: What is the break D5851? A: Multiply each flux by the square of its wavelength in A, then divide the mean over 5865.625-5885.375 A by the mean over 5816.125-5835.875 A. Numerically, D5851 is 1.0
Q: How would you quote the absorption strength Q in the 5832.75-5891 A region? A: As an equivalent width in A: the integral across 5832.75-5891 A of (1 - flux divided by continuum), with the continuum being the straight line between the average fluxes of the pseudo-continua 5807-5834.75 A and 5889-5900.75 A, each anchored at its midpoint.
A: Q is -3.7 A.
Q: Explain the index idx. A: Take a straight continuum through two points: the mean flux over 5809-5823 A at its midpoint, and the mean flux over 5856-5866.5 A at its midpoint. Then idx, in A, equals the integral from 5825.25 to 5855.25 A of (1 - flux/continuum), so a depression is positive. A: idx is -2.8 A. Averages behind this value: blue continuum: 15.2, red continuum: 13.7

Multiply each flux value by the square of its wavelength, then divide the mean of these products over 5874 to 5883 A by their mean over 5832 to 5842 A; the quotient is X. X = 0.98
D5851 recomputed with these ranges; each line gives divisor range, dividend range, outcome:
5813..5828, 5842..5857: 1.04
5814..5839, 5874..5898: 0.94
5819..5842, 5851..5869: 0.92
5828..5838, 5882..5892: 0.92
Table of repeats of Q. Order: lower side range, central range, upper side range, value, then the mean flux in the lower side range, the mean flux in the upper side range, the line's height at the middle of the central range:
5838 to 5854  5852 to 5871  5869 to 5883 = 1.8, 16.1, 14.9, 15.5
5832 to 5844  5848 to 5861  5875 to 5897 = 0.4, 15.8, 14.1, 15.2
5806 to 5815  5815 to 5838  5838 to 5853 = 0.5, 15.2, 16.1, 15.6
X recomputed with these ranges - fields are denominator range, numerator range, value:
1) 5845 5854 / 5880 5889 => 0.92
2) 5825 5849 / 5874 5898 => 0.91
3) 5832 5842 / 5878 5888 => 0.95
